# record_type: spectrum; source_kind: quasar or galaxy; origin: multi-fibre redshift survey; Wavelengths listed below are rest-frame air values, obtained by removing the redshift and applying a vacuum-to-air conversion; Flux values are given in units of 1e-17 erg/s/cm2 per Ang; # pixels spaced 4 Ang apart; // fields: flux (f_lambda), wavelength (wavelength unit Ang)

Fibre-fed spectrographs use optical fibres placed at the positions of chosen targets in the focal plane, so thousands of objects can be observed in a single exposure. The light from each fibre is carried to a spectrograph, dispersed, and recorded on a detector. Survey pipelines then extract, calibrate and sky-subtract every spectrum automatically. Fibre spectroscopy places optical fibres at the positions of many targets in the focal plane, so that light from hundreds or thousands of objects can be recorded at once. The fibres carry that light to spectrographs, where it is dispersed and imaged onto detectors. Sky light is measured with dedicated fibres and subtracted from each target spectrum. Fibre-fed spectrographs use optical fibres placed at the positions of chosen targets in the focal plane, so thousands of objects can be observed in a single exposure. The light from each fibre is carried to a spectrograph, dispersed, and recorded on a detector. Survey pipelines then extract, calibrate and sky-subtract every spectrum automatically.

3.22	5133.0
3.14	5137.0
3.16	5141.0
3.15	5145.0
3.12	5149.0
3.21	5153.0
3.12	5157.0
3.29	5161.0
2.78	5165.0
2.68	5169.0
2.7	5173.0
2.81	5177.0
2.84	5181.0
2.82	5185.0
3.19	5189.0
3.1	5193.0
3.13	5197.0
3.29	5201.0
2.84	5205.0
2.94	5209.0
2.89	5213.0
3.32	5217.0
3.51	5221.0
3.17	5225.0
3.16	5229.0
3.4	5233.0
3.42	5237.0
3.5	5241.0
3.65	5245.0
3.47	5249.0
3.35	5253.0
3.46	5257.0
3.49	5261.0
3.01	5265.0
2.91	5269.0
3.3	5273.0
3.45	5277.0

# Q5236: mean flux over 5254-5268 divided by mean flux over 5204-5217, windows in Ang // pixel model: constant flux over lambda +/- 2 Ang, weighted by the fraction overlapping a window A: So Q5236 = 1.11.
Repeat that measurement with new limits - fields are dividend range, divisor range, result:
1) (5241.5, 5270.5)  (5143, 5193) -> 1.12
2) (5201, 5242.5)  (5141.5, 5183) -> 1.08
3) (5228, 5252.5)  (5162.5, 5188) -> 1.23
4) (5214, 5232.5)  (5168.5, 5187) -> 1.18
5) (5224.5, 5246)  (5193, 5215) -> 1.12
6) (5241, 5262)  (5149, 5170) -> 1.15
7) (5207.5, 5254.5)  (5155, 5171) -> 1.12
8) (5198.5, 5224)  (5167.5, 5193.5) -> 1.09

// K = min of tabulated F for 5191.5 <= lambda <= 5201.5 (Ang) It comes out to 3.1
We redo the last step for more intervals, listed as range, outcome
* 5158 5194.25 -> 2.68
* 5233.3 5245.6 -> 3.42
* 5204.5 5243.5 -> 2.84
